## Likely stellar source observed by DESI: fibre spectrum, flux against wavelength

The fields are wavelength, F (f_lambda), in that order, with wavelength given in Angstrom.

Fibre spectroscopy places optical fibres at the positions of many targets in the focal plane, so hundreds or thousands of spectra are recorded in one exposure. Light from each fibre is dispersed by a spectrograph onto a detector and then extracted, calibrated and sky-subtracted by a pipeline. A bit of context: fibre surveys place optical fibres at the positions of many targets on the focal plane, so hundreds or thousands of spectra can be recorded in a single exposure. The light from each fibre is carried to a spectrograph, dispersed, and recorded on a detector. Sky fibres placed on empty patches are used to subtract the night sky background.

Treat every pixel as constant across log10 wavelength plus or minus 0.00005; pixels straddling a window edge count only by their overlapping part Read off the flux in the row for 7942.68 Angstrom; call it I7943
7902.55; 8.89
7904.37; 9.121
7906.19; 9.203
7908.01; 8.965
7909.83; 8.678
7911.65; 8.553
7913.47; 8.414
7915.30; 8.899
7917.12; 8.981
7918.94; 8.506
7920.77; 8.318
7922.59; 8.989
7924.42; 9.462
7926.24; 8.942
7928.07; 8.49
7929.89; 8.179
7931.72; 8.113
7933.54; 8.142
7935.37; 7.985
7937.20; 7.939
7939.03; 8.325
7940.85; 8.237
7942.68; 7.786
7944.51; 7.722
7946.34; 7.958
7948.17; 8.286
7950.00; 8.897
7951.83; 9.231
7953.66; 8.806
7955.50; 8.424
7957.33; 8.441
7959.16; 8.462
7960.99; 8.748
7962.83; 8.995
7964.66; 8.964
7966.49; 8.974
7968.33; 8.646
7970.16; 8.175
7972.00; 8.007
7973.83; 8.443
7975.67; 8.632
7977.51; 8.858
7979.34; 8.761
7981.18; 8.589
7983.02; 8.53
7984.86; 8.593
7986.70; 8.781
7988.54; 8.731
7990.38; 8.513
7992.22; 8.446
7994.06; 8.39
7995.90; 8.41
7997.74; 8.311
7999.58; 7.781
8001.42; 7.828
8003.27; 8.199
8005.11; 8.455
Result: 7.786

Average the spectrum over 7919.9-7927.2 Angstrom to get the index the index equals 8.93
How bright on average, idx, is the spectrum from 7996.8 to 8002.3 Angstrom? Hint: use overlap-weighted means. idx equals 7.98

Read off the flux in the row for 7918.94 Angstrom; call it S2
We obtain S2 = 8.506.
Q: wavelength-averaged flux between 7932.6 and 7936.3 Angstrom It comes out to 8.07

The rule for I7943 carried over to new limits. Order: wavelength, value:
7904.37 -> 9.121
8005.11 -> 8.455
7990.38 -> 8.513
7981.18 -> 8.589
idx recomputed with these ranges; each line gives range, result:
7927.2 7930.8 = 8.35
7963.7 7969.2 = 8.87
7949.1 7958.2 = 8.76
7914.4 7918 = 8.95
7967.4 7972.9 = 8.27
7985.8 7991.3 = 8.67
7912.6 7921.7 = 8.62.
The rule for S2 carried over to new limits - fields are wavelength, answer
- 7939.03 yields 8.325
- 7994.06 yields 8.39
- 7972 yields 8.007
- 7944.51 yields 7.722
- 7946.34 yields 7.958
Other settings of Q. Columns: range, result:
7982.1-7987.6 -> 8.63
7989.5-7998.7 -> 8.41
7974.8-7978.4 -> 8.74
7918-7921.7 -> 8.42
